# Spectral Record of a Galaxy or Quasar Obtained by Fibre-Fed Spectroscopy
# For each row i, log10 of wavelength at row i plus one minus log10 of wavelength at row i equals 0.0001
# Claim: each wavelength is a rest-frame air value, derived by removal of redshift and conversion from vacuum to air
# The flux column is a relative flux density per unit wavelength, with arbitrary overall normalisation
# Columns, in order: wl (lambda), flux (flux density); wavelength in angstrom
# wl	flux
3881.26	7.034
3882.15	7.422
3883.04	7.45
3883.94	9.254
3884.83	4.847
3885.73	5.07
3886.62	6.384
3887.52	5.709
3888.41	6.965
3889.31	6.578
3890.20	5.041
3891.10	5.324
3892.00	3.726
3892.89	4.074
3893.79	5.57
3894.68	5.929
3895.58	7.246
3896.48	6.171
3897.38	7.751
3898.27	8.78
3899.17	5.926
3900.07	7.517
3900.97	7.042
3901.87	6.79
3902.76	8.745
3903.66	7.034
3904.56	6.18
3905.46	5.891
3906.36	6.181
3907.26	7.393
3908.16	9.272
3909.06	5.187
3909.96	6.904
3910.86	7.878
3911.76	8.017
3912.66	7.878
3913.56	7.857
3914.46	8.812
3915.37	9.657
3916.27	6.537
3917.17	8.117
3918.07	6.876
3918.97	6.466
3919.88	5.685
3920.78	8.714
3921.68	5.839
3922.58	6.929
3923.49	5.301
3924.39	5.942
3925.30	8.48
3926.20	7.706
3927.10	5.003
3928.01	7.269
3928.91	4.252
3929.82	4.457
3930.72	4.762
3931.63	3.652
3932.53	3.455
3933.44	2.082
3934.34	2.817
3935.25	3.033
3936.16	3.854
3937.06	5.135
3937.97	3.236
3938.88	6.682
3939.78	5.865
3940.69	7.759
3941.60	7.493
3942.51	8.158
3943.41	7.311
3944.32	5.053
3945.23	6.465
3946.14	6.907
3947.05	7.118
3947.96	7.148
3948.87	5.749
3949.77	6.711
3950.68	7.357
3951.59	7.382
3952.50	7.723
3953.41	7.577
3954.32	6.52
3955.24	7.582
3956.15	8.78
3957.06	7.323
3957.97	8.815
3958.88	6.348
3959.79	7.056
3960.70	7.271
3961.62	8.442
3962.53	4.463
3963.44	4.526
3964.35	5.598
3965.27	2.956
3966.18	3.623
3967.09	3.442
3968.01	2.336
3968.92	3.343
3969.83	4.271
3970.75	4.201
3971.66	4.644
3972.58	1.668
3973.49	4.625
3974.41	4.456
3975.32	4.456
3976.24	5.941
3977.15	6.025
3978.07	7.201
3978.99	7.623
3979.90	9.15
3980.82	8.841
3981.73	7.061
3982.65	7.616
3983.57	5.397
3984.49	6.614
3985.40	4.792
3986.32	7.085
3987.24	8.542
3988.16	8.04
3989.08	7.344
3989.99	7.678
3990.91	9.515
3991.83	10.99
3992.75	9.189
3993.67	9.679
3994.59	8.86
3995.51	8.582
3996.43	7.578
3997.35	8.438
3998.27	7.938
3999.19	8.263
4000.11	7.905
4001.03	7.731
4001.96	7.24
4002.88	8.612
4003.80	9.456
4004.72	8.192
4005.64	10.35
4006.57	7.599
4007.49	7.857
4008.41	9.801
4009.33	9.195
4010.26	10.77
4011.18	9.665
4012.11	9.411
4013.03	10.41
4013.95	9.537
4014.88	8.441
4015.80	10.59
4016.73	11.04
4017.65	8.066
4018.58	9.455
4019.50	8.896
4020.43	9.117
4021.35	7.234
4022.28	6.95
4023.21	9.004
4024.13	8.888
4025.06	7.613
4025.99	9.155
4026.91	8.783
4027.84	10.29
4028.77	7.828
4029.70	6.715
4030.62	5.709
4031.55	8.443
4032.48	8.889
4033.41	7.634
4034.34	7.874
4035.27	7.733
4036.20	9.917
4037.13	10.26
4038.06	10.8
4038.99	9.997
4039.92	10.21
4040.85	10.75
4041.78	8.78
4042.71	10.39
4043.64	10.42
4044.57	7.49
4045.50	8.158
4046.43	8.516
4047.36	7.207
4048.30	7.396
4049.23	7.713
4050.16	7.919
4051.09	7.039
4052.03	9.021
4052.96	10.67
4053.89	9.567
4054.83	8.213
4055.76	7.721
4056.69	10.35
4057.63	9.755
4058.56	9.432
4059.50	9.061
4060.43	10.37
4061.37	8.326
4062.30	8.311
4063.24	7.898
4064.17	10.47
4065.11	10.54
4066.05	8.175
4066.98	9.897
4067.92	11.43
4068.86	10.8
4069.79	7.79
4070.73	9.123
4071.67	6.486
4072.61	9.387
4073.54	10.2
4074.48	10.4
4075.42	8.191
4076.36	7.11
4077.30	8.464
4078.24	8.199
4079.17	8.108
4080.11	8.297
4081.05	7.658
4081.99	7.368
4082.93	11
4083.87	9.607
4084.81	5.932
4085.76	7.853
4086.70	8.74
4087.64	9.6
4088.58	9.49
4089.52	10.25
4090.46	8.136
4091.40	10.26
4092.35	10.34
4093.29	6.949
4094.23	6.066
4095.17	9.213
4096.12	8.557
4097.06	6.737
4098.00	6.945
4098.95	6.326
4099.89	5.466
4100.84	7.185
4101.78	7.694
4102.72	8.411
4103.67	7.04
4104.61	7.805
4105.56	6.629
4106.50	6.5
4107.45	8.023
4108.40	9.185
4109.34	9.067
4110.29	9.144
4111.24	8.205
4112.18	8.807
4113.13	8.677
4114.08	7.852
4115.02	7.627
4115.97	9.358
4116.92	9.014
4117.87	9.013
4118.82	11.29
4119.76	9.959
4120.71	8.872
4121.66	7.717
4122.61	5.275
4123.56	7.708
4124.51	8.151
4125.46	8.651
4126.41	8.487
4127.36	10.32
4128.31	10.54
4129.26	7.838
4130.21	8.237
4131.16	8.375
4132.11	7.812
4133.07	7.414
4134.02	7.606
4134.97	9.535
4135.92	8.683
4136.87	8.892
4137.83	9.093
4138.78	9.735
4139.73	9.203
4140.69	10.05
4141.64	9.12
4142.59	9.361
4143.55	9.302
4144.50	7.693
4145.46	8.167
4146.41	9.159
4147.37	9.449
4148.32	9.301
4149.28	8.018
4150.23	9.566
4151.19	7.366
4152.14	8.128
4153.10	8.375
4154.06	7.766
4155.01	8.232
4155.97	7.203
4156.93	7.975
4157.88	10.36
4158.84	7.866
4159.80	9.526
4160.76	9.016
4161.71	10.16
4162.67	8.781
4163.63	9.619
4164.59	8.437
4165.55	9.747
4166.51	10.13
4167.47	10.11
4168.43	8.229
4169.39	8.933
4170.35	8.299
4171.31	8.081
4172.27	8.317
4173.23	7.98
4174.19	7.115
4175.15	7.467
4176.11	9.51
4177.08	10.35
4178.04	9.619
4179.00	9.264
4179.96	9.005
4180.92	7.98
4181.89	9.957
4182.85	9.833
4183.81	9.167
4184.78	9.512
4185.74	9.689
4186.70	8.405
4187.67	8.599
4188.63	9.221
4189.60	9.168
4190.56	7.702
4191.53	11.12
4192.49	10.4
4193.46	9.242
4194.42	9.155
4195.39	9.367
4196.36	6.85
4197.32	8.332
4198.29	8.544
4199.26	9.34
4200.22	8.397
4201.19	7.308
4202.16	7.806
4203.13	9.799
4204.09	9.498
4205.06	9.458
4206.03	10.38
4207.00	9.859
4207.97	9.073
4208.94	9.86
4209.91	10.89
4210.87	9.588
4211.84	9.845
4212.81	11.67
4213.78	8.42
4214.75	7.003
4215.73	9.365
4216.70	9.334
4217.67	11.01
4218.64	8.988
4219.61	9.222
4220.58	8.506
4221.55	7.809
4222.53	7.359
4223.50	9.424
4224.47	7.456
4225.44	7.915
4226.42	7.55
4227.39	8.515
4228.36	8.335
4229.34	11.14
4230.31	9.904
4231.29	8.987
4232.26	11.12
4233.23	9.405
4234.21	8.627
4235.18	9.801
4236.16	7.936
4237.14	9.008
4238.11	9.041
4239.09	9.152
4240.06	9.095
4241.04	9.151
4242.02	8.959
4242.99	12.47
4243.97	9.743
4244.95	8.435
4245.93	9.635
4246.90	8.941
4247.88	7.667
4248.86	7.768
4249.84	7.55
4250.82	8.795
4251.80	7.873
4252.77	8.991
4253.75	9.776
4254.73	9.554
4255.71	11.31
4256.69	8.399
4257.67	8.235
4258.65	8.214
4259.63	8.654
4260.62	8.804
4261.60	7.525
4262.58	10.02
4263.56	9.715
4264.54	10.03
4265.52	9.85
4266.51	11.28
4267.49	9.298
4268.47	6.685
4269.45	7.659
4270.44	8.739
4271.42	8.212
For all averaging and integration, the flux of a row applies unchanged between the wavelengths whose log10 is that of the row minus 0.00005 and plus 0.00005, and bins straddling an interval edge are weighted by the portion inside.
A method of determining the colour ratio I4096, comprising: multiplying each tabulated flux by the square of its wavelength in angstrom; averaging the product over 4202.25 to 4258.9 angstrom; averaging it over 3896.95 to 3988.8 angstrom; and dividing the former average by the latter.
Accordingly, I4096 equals 1.7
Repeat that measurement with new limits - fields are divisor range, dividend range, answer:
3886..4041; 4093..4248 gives 1.36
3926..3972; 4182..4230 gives 1.81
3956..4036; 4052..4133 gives 1.19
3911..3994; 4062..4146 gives 1.45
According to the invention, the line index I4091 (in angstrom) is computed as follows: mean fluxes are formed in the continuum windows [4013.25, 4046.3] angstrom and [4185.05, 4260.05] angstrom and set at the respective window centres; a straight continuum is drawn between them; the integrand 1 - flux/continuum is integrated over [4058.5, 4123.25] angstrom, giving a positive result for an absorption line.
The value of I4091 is 3.24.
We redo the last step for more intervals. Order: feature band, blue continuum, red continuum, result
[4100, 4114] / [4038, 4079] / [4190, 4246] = 1.7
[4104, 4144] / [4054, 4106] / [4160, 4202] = 0.5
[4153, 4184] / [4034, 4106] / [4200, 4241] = 0.3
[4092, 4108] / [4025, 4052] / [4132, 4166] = 2.4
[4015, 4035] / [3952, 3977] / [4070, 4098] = -4.2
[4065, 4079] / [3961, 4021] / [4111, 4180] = -1.6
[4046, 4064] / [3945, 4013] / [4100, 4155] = -2.0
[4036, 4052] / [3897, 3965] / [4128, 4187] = -2.7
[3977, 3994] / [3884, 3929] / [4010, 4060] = 0.5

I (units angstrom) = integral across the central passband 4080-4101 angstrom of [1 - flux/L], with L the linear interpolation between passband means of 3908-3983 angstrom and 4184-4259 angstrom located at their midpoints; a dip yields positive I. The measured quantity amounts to -1.37 angstrom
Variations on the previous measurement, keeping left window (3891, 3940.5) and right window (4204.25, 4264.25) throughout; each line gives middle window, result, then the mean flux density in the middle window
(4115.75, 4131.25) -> -1.20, 8.75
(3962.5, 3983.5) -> 5.03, 5.15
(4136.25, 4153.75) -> -1.18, 8.87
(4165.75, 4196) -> -1.46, 9.06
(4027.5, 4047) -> -4.07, 8.88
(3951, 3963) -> -1.28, 7.32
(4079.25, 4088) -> -0.74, 8.41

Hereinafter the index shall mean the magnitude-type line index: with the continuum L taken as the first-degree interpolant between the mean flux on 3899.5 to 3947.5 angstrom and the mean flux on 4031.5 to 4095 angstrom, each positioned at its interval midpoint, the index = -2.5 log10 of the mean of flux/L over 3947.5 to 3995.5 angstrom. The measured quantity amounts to 0.111 mag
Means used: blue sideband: 6.39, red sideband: 8.89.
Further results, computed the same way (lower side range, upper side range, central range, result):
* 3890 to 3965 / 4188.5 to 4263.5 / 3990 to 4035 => -0.21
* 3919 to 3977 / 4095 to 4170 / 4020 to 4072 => -0.22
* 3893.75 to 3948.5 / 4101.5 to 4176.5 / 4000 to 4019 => -0.24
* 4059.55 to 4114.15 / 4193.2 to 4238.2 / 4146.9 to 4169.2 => -0.01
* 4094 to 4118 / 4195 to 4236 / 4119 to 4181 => -0.05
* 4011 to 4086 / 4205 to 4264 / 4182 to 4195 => -0.03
